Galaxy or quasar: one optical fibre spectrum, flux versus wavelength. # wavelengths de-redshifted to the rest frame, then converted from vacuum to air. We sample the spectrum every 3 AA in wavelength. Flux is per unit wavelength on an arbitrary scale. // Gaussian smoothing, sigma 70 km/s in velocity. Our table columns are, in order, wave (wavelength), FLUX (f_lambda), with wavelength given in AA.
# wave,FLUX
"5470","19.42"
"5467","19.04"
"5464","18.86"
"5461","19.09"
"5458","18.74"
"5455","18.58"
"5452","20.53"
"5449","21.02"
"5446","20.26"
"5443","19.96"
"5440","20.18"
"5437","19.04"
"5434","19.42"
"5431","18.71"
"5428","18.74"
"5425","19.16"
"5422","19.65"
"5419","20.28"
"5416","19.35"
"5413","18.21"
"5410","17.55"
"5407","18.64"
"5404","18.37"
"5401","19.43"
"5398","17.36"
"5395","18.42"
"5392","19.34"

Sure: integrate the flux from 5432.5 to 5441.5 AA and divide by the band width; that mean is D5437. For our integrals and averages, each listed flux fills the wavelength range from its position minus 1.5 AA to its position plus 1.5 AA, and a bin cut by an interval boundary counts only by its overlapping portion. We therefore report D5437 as 19.5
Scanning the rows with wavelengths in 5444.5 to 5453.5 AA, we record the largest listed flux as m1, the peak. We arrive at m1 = 21.02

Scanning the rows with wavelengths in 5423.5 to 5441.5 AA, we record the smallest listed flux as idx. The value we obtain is 18.71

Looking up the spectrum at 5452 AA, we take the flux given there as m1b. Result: 20.53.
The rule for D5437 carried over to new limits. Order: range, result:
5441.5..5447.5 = 20.1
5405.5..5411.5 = 18.1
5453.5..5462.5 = 18.8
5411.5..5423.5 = 19.4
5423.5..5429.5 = 18.9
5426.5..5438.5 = 19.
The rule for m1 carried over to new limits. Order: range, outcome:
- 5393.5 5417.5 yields 19.43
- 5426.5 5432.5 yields 18.74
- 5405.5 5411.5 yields 18.64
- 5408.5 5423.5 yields 20.28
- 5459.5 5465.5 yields 19.09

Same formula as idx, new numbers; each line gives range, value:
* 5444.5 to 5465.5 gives 18.58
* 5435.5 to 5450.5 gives 19.04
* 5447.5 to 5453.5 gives 20.53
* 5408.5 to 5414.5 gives 17.55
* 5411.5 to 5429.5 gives 18.21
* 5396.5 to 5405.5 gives 17.36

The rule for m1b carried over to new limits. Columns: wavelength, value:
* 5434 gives 19.42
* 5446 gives 20.26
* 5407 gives 18.64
